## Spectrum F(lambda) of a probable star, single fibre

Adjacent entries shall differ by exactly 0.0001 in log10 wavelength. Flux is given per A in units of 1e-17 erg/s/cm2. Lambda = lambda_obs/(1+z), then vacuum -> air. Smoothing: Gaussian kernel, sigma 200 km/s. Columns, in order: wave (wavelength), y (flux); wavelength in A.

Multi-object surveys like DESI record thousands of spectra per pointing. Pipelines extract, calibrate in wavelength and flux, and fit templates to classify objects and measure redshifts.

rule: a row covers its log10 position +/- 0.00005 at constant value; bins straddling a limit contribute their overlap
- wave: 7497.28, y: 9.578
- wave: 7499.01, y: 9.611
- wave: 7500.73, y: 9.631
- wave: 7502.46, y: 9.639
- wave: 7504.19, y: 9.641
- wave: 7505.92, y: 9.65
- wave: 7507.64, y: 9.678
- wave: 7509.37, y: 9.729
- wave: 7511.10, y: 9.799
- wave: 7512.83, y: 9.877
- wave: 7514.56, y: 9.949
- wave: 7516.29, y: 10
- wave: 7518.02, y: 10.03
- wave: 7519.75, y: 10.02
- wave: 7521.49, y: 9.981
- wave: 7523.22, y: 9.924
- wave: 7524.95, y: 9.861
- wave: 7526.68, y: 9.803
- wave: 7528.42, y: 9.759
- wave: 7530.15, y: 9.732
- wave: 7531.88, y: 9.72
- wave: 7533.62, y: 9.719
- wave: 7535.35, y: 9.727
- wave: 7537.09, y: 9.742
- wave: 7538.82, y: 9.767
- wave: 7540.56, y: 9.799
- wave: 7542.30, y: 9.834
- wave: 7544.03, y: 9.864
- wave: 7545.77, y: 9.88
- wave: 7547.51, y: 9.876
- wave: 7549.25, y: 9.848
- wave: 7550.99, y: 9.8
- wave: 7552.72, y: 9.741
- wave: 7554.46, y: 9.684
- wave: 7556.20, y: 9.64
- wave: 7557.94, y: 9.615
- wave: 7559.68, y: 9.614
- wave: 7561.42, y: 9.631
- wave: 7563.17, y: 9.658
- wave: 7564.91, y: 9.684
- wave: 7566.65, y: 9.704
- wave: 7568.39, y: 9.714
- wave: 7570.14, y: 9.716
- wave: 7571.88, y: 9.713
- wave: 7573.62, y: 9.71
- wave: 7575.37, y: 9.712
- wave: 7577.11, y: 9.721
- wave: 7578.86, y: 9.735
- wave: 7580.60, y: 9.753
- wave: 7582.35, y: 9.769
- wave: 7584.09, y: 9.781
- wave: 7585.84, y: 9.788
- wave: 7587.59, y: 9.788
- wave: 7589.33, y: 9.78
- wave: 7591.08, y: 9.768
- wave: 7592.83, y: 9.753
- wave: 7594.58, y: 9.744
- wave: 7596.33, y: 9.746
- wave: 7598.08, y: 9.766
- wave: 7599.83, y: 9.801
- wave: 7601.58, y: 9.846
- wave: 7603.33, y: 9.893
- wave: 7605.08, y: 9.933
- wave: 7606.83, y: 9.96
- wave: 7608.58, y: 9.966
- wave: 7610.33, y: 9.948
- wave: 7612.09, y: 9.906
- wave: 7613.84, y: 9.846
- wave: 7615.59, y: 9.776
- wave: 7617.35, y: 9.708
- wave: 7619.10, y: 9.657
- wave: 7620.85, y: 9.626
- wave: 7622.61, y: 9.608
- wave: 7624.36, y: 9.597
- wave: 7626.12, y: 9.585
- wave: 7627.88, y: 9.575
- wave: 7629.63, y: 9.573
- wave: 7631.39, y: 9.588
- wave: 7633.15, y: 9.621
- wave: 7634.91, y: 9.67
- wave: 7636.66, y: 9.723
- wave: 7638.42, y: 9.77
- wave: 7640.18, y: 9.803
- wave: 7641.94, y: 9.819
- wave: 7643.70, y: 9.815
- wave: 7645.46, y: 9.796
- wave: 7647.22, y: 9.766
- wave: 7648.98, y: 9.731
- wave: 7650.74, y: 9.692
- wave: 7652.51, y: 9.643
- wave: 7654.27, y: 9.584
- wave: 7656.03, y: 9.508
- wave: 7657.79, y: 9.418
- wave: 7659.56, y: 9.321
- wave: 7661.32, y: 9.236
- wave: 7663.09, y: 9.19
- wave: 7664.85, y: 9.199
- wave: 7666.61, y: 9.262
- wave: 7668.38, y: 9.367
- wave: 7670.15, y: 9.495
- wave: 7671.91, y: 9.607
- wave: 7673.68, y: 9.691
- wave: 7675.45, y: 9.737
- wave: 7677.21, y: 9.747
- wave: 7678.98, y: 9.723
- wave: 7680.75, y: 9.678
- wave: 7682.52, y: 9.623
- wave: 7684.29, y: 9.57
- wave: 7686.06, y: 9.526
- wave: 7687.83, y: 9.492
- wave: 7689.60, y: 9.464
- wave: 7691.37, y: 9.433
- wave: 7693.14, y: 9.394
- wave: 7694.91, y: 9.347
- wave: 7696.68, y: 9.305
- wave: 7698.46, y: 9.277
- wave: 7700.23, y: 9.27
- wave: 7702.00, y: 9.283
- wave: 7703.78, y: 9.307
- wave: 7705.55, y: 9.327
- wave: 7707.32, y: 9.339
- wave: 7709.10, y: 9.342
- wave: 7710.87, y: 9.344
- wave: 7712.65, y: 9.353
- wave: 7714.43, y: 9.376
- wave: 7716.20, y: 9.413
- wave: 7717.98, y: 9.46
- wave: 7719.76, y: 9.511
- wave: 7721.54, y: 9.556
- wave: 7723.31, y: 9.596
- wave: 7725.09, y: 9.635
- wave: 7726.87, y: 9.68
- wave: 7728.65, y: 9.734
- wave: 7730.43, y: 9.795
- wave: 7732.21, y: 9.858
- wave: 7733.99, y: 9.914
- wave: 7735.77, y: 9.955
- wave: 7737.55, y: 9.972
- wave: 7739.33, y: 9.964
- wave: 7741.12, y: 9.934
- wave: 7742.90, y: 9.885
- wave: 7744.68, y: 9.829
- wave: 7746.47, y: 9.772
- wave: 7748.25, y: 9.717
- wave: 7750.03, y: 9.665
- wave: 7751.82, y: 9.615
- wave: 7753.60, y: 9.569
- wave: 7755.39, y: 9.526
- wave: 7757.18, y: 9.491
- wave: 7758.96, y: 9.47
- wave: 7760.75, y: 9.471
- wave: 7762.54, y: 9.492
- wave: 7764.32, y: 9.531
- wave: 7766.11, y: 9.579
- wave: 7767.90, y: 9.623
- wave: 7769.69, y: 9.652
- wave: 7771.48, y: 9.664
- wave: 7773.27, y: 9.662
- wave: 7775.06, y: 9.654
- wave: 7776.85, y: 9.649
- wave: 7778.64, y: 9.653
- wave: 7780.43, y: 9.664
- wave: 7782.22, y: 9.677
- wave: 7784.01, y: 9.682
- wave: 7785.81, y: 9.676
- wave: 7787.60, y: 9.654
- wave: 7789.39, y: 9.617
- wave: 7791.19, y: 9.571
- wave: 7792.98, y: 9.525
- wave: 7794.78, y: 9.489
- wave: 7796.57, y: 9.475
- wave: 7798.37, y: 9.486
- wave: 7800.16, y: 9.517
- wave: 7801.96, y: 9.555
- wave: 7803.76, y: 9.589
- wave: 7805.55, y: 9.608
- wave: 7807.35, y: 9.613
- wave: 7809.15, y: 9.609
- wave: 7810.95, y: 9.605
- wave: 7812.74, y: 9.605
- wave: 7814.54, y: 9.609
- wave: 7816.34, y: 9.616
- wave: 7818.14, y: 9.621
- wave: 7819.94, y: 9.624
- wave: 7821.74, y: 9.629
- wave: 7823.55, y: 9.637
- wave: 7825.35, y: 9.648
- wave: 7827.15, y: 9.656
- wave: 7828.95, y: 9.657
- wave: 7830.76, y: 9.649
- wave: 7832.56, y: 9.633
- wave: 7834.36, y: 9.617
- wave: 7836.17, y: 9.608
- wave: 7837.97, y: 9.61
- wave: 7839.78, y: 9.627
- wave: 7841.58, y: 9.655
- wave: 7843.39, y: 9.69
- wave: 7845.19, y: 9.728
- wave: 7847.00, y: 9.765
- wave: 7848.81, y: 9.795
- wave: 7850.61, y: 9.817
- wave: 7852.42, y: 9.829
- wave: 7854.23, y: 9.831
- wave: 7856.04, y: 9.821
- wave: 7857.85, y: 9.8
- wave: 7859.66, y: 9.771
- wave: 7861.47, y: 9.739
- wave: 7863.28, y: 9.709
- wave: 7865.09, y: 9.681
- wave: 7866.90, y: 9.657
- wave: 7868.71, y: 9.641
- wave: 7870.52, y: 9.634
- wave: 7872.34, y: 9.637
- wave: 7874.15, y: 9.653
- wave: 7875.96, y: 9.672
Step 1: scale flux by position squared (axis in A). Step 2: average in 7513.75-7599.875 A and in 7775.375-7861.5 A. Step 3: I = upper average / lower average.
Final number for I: 1.06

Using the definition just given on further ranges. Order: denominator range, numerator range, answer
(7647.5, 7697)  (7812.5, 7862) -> 1.06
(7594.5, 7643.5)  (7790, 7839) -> 1.03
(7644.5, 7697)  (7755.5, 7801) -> 1.04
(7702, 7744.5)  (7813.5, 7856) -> 1.04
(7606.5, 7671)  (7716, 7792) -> 1.03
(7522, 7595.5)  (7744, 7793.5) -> 1.04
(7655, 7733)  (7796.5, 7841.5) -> 1.05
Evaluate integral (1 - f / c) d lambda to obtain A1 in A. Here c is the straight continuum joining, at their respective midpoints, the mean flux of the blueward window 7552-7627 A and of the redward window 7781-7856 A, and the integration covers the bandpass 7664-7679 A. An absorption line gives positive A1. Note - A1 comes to 0.3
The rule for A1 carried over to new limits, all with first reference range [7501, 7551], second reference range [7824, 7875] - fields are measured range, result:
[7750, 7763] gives 0.27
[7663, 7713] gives 1.60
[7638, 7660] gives 0.22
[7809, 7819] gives 0.10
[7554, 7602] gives 0.34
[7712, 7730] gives 0.38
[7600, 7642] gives 0.13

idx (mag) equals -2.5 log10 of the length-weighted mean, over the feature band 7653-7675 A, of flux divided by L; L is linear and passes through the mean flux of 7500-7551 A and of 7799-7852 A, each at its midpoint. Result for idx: 0.04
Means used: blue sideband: 9.81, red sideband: 9.64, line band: 9.42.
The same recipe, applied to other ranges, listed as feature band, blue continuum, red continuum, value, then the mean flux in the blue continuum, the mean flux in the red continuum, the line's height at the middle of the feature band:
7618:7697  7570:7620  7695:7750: 0.01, 9.8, 9.59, 9.69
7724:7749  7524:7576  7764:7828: -0.02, 9.74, 9.61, 9.64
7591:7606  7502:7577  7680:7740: -0.01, 9.77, 9.53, 9.69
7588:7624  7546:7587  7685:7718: -0.02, 9.72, 9.37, 9.62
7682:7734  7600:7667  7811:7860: 0.02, 9.67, 9.69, 9.67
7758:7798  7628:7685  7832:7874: 0.01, 9.59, 9.71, 9.66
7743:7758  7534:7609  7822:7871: 0.01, 9.77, 9.7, 9.72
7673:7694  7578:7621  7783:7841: 0.02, 9.81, 9.6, 9.73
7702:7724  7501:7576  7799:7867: 0.03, 9.77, 9.67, 9.71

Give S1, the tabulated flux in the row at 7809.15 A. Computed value 9.609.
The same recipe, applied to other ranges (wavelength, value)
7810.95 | 9.605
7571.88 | 9.713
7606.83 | 9.96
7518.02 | 10.03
